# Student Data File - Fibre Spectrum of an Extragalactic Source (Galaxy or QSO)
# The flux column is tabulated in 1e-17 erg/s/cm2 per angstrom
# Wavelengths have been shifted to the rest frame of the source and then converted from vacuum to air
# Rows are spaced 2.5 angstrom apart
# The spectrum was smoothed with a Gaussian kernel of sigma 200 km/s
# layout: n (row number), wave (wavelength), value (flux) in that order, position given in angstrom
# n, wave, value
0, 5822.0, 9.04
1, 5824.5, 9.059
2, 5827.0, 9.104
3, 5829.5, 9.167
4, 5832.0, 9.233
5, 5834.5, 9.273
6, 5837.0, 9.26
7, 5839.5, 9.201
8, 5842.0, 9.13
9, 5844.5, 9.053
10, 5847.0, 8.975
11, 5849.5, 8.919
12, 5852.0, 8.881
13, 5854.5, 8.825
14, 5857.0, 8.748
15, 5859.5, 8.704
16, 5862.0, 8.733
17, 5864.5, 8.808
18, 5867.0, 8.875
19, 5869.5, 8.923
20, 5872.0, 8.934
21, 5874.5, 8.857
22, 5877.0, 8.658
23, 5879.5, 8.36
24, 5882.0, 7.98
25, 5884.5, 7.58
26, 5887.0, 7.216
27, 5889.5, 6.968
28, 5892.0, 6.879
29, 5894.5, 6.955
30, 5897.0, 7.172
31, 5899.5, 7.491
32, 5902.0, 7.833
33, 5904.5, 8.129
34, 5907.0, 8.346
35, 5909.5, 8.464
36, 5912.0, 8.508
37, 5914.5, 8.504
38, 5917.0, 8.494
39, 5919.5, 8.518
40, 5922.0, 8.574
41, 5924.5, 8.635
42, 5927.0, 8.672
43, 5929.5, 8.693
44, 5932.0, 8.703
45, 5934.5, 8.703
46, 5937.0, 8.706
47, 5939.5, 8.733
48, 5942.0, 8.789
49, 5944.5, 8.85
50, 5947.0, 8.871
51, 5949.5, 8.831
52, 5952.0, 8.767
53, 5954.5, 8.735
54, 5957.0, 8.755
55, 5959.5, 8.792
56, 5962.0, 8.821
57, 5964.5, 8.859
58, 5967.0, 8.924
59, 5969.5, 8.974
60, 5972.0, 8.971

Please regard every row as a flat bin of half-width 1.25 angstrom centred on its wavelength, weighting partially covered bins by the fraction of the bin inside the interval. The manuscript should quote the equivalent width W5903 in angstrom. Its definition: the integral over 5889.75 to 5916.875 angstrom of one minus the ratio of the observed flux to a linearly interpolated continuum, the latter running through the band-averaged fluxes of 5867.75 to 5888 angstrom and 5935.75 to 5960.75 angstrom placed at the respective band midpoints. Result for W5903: 2.2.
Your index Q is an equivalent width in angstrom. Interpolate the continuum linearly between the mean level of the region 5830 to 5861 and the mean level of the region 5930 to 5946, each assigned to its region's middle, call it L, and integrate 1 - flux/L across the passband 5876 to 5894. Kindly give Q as 2.6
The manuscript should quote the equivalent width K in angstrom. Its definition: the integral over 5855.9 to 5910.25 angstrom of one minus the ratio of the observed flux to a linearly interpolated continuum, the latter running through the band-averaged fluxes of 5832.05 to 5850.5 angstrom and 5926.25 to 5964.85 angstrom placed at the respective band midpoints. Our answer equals 5.3 angstrom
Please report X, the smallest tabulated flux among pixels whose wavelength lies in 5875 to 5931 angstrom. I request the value 6.879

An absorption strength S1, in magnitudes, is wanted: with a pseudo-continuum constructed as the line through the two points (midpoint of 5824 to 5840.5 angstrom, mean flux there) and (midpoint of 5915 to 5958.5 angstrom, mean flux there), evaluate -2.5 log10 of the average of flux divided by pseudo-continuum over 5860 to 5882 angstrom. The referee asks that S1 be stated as 0.035 mag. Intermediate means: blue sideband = 9.19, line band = 8.72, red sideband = 8.7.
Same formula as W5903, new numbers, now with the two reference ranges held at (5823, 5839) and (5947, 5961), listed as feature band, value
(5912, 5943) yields 0.8 angstrom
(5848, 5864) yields 0.5 angstrom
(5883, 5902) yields 3.7 angstrom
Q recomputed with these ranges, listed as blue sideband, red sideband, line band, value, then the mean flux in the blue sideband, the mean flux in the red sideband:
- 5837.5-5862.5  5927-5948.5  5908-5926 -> 0.5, 8.93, 8.75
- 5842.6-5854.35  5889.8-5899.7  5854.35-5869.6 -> -0.7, 8.95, 7.07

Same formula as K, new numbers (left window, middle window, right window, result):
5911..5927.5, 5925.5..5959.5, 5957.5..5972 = -0.14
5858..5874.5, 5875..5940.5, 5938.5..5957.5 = 4.99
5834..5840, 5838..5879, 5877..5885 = -0.92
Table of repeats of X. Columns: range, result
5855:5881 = 8.36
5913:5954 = 8.494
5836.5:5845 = 9.053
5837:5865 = 8.704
